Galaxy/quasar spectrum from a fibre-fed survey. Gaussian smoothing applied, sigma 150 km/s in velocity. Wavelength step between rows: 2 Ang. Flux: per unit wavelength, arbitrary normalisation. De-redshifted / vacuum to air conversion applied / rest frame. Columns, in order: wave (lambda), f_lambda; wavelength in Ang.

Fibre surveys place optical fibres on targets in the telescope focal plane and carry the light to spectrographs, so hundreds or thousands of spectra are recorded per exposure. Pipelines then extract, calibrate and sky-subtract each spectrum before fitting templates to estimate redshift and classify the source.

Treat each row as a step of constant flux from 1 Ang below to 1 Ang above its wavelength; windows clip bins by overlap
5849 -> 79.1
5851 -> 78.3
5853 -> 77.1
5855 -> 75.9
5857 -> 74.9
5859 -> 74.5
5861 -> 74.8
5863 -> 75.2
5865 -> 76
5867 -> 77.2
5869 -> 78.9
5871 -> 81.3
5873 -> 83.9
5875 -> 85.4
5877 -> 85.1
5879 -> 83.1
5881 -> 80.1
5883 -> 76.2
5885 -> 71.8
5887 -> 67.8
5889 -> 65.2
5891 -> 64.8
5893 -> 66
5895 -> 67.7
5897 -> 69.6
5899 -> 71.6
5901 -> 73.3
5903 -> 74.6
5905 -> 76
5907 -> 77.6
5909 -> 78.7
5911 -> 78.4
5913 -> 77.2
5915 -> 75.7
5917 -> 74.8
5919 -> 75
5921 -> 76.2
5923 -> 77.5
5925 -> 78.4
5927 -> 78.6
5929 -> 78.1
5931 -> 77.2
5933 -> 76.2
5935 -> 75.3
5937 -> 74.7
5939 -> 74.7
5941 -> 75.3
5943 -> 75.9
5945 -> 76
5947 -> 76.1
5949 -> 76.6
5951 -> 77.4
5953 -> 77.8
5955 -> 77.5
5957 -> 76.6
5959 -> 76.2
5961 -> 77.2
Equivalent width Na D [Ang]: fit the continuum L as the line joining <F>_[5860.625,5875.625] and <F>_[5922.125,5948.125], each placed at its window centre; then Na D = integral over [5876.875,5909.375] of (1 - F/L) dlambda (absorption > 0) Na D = 2.1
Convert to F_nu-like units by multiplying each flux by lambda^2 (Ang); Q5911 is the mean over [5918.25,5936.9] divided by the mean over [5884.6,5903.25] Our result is 1.1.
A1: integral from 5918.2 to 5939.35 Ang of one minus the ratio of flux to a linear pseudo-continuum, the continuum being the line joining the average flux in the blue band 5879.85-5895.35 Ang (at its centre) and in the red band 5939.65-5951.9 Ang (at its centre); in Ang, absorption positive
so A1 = -0.6 Ang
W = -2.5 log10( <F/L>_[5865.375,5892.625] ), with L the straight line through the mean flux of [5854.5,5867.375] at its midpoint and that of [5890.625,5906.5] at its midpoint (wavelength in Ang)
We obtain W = -0.05 mag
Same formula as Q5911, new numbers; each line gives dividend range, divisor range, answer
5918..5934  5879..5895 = 1.10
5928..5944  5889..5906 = 1.10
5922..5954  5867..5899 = 1.04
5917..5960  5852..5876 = 1.01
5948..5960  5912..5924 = 1.02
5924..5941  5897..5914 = 1.02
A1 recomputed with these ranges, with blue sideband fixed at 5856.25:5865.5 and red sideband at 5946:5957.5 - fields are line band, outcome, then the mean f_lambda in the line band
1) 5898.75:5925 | 0.01 Ang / 76.1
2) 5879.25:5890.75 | 0.47 Ang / 72.4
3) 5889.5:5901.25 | 1.15 Ang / 68.4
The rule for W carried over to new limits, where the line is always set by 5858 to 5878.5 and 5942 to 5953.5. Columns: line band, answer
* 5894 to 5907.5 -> 0.08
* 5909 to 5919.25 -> 0.02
